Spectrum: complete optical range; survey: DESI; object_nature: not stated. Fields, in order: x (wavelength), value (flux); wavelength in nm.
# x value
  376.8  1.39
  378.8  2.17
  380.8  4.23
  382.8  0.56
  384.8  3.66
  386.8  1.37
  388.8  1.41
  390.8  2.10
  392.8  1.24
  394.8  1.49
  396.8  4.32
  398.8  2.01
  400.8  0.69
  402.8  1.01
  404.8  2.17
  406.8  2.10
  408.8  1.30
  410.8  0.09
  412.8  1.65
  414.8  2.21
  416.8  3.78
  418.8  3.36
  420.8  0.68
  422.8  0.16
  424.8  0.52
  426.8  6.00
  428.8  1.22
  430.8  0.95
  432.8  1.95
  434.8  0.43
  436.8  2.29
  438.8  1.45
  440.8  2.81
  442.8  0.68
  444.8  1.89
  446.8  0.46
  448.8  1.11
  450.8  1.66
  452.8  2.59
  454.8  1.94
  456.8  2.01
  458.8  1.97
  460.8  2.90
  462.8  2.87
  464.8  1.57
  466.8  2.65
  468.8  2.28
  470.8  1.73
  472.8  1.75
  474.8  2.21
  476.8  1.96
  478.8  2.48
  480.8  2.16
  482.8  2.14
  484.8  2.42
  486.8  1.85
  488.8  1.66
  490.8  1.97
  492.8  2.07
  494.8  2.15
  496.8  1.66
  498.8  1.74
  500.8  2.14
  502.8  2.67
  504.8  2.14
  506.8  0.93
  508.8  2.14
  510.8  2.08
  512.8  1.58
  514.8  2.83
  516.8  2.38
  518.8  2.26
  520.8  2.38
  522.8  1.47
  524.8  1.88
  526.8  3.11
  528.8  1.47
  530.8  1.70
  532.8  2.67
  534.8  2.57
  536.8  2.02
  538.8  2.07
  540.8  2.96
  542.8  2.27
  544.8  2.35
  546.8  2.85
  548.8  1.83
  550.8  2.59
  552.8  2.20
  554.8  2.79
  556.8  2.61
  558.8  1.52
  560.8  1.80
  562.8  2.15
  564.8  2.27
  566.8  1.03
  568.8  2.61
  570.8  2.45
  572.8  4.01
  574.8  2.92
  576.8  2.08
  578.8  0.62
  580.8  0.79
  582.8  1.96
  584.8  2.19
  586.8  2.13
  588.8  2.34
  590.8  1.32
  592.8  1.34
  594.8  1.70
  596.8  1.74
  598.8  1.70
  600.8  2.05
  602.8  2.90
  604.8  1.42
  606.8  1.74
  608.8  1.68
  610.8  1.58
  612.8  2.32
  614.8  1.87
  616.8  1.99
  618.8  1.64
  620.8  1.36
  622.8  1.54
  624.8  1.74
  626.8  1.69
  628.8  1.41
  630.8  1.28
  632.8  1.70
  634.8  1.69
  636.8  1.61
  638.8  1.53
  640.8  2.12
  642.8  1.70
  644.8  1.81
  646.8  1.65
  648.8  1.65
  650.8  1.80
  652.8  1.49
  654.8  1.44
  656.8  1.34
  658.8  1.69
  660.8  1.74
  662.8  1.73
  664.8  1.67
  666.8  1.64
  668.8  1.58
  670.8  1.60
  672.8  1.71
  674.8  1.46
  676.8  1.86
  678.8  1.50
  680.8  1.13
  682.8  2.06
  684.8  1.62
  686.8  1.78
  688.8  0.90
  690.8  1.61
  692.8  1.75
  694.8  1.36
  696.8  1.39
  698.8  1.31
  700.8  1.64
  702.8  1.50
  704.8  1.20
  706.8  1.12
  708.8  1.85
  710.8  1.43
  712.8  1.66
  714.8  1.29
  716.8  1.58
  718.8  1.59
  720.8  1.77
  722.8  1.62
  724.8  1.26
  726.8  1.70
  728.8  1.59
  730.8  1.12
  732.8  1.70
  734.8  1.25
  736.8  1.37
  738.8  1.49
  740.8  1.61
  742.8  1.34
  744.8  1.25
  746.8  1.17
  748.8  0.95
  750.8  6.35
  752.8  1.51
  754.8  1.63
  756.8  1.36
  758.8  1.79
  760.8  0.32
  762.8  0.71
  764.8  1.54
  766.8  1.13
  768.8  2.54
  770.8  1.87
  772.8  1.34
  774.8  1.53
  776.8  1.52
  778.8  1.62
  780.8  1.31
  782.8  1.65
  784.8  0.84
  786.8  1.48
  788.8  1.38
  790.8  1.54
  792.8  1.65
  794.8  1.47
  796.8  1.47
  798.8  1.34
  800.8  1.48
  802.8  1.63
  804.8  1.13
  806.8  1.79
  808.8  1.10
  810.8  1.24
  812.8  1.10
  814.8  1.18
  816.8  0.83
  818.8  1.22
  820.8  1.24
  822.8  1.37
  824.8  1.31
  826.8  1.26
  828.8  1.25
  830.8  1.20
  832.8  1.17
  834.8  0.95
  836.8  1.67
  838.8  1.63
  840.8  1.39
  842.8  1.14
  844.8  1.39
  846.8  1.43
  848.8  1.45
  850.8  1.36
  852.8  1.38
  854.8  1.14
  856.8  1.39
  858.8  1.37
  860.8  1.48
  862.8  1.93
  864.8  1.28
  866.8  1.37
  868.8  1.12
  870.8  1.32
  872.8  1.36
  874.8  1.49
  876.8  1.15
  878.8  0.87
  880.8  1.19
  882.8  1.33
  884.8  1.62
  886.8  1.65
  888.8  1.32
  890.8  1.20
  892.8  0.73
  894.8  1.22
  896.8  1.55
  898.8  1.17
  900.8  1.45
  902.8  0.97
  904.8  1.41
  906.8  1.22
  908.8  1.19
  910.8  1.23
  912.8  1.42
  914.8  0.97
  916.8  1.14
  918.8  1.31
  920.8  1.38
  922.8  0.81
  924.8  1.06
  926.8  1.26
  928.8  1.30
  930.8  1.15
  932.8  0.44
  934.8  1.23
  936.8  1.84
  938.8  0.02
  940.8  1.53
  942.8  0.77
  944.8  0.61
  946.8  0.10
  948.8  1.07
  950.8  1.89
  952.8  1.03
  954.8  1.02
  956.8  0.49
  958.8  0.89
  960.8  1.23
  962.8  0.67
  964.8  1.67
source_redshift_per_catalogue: 0.14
